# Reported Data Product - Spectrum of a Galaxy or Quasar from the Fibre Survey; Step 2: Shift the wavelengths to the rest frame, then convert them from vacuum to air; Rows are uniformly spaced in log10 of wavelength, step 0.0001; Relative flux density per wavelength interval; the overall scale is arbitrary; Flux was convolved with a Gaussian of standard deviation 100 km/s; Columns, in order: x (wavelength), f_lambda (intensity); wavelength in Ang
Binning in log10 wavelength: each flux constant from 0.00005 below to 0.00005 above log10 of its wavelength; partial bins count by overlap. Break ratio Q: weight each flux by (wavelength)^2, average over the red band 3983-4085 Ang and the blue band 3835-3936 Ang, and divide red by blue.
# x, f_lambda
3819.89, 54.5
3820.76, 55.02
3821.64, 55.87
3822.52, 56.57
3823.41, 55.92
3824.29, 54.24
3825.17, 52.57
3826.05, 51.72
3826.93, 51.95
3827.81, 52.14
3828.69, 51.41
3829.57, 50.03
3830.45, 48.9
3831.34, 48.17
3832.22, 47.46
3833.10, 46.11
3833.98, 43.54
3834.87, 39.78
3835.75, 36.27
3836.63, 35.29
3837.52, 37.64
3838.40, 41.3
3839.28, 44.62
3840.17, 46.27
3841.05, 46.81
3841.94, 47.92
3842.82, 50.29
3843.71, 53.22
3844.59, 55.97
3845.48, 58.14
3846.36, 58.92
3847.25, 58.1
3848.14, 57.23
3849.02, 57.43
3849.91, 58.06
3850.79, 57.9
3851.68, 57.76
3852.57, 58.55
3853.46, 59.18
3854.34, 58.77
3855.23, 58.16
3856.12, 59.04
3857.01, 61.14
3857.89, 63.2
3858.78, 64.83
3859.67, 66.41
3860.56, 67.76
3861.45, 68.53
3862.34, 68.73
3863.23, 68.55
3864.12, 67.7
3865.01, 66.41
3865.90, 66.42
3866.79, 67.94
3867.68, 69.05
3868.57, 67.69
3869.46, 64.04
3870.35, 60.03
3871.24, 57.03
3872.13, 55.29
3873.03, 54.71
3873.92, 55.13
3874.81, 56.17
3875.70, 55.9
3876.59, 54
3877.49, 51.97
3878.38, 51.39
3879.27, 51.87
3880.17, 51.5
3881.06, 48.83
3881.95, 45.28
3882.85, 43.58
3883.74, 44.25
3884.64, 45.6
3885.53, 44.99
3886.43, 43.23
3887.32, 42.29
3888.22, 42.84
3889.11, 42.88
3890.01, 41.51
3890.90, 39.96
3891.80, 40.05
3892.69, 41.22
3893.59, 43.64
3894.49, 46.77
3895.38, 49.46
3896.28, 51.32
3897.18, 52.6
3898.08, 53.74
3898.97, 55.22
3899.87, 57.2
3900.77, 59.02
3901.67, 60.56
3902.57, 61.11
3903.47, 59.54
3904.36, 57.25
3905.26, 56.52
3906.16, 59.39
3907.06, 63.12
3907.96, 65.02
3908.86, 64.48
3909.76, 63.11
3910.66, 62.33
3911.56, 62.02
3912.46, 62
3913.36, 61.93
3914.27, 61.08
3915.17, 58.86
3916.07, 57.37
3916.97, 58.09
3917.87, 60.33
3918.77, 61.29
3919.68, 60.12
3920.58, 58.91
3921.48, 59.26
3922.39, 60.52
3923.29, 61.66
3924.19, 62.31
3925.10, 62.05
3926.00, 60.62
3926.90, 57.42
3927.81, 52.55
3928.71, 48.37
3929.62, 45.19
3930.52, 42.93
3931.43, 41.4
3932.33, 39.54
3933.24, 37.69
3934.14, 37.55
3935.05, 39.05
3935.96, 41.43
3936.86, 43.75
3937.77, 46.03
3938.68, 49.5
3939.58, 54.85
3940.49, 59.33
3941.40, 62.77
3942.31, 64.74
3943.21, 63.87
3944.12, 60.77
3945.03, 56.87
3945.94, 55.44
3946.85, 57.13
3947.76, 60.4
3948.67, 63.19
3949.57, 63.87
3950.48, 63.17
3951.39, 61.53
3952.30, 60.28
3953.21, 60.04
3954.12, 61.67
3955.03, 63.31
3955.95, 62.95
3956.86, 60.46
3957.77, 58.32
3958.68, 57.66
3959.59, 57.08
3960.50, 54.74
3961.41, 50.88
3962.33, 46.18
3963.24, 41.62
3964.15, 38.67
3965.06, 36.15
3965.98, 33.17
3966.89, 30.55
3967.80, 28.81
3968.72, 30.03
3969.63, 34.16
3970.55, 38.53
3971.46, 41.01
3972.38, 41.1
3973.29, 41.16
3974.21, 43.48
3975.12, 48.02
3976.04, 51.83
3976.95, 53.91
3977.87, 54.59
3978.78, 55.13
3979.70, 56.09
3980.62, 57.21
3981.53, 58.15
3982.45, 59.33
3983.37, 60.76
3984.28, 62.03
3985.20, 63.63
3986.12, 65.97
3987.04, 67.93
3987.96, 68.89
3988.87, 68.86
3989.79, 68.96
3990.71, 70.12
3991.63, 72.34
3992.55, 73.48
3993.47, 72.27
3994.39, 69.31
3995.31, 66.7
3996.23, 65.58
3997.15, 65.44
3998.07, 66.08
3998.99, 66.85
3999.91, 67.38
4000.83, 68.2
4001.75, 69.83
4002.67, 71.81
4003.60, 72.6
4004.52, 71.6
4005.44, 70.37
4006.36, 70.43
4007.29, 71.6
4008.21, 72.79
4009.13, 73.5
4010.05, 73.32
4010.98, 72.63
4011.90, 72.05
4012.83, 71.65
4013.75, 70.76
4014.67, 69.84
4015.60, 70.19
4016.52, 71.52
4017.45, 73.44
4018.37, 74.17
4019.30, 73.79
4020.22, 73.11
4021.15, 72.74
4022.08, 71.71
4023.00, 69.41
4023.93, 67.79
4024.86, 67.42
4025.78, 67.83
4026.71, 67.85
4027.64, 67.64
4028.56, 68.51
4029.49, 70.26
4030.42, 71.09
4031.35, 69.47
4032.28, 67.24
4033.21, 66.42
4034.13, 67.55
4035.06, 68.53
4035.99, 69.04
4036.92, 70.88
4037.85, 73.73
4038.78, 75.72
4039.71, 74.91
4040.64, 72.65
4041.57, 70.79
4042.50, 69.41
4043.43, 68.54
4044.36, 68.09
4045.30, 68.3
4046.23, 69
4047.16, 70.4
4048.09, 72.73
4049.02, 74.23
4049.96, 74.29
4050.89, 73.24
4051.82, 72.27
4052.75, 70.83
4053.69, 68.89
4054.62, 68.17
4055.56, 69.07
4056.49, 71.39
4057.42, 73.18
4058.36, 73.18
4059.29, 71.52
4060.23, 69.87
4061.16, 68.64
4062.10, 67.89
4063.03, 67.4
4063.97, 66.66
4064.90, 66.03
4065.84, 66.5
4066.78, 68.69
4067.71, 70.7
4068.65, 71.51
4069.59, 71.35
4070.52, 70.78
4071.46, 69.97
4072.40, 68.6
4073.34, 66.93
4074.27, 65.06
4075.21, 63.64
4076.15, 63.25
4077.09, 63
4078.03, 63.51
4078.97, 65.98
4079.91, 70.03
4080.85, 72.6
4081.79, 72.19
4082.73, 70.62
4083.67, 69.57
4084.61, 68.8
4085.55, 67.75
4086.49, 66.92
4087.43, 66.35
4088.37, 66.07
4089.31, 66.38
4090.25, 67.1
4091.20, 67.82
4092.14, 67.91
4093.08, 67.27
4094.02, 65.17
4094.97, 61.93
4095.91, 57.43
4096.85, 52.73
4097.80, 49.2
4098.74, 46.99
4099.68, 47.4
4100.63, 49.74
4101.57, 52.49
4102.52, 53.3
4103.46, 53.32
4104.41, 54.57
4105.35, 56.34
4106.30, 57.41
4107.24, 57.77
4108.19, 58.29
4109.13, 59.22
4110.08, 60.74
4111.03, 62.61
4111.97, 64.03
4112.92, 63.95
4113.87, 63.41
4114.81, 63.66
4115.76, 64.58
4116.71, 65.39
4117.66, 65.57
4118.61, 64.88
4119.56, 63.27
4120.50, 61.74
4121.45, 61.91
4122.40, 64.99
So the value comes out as 1.38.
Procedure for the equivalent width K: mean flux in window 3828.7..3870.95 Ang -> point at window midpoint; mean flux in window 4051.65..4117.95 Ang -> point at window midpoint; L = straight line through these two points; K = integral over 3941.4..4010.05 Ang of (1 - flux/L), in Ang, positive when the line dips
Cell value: 2.2 Ang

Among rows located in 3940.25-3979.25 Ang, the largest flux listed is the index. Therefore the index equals 64.74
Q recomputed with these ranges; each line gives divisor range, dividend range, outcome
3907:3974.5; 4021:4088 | 1.38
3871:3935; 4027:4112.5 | 1.36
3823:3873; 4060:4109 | 1.29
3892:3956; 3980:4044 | 1.29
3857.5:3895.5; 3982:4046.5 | 1.37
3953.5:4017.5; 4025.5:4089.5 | 1.20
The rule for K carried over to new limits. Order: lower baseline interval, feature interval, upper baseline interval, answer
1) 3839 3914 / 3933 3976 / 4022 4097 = 7.7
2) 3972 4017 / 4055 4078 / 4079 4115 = -2.1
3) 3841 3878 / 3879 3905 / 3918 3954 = 4.0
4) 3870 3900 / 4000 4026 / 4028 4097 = -3.3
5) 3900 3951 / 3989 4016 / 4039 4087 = -2.7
